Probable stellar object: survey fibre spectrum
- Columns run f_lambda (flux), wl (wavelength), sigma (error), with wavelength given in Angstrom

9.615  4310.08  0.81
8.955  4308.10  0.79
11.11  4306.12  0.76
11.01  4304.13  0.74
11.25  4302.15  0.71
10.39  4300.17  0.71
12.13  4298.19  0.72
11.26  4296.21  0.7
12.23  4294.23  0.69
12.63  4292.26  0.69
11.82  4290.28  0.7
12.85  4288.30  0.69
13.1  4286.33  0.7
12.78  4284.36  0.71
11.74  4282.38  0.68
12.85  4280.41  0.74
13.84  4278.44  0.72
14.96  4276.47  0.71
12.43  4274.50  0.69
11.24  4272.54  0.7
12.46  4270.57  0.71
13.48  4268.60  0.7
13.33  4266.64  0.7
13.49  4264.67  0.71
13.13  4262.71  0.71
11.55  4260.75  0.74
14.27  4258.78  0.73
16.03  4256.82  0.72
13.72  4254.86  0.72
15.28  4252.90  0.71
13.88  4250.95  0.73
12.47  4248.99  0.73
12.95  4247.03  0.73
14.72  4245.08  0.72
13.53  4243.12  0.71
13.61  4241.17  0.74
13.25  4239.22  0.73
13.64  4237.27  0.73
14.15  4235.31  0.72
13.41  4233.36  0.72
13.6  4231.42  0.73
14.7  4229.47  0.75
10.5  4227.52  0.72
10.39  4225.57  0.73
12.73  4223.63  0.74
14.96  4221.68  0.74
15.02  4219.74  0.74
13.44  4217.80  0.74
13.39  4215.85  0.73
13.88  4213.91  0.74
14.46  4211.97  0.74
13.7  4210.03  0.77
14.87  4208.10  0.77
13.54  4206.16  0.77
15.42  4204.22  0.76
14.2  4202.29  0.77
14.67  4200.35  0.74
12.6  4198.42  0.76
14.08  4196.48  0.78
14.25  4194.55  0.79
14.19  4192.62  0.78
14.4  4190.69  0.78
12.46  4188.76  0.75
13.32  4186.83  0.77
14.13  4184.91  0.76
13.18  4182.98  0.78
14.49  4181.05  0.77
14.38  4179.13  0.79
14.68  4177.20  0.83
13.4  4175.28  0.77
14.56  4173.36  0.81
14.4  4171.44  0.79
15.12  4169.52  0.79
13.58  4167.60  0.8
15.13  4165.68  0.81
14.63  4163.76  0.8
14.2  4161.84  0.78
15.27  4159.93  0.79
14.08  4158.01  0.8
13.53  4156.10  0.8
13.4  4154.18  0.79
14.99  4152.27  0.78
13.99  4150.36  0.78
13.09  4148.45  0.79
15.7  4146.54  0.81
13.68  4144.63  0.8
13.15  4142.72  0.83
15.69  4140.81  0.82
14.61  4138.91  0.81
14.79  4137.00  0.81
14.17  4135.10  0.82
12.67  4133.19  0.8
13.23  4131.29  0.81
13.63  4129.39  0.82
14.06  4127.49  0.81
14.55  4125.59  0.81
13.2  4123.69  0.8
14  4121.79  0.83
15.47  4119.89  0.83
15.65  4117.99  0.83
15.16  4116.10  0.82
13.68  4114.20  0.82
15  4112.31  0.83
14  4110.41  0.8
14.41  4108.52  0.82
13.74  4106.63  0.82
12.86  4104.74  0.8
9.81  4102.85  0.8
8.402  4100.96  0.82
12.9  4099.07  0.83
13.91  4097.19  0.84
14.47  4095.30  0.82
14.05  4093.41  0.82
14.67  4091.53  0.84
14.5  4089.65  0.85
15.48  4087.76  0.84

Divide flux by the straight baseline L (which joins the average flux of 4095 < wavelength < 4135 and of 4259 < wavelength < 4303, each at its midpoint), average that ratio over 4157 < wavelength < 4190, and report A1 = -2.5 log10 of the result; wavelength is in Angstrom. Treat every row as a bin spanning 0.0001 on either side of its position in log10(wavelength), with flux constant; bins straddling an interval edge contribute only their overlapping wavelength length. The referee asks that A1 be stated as -0.08 mag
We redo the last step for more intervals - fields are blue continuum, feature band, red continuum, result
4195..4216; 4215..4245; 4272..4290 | 0.02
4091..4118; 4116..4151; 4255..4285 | -0.07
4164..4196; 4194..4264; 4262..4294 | -0.02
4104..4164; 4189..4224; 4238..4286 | -0.03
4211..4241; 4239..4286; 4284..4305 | -0.06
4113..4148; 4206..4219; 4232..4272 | -0.01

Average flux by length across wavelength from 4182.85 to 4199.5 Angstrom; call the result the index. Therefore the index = 13.7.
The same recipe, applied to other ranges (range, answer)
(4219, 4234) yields 13.1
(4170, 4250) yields 13.8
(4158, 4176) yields 14.5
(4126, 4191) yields 14.1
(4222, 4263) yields 13.4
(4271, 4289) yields 12.9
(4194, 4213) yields 14.2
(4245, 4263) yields 13.8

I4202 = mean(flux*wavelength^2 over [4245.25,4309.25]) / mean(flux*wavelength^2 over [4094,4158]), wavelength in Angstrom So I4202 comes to 1.0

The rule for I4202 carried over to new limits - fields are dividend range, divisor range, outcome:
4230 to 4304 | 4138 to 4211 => 0.96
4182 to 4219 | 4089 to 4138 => 1.06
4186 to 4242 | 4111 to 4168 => 0.99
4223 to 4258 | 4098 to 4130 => 1.06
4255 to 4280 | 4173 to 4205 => 0.99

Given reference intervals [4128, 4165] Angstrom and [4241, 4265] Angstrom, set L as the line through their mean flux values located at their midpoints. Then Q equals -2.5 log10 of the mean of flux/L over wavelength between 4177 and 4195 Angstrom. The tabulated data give 0.01 mag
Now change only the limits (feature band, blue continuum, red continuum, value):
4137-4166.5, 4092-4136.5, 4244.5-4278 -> -0.06 mag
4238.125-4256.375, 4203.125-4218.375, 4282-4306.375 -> -0.05 mag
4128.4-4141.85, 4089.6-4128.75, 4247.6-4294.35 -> -0.04 mag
